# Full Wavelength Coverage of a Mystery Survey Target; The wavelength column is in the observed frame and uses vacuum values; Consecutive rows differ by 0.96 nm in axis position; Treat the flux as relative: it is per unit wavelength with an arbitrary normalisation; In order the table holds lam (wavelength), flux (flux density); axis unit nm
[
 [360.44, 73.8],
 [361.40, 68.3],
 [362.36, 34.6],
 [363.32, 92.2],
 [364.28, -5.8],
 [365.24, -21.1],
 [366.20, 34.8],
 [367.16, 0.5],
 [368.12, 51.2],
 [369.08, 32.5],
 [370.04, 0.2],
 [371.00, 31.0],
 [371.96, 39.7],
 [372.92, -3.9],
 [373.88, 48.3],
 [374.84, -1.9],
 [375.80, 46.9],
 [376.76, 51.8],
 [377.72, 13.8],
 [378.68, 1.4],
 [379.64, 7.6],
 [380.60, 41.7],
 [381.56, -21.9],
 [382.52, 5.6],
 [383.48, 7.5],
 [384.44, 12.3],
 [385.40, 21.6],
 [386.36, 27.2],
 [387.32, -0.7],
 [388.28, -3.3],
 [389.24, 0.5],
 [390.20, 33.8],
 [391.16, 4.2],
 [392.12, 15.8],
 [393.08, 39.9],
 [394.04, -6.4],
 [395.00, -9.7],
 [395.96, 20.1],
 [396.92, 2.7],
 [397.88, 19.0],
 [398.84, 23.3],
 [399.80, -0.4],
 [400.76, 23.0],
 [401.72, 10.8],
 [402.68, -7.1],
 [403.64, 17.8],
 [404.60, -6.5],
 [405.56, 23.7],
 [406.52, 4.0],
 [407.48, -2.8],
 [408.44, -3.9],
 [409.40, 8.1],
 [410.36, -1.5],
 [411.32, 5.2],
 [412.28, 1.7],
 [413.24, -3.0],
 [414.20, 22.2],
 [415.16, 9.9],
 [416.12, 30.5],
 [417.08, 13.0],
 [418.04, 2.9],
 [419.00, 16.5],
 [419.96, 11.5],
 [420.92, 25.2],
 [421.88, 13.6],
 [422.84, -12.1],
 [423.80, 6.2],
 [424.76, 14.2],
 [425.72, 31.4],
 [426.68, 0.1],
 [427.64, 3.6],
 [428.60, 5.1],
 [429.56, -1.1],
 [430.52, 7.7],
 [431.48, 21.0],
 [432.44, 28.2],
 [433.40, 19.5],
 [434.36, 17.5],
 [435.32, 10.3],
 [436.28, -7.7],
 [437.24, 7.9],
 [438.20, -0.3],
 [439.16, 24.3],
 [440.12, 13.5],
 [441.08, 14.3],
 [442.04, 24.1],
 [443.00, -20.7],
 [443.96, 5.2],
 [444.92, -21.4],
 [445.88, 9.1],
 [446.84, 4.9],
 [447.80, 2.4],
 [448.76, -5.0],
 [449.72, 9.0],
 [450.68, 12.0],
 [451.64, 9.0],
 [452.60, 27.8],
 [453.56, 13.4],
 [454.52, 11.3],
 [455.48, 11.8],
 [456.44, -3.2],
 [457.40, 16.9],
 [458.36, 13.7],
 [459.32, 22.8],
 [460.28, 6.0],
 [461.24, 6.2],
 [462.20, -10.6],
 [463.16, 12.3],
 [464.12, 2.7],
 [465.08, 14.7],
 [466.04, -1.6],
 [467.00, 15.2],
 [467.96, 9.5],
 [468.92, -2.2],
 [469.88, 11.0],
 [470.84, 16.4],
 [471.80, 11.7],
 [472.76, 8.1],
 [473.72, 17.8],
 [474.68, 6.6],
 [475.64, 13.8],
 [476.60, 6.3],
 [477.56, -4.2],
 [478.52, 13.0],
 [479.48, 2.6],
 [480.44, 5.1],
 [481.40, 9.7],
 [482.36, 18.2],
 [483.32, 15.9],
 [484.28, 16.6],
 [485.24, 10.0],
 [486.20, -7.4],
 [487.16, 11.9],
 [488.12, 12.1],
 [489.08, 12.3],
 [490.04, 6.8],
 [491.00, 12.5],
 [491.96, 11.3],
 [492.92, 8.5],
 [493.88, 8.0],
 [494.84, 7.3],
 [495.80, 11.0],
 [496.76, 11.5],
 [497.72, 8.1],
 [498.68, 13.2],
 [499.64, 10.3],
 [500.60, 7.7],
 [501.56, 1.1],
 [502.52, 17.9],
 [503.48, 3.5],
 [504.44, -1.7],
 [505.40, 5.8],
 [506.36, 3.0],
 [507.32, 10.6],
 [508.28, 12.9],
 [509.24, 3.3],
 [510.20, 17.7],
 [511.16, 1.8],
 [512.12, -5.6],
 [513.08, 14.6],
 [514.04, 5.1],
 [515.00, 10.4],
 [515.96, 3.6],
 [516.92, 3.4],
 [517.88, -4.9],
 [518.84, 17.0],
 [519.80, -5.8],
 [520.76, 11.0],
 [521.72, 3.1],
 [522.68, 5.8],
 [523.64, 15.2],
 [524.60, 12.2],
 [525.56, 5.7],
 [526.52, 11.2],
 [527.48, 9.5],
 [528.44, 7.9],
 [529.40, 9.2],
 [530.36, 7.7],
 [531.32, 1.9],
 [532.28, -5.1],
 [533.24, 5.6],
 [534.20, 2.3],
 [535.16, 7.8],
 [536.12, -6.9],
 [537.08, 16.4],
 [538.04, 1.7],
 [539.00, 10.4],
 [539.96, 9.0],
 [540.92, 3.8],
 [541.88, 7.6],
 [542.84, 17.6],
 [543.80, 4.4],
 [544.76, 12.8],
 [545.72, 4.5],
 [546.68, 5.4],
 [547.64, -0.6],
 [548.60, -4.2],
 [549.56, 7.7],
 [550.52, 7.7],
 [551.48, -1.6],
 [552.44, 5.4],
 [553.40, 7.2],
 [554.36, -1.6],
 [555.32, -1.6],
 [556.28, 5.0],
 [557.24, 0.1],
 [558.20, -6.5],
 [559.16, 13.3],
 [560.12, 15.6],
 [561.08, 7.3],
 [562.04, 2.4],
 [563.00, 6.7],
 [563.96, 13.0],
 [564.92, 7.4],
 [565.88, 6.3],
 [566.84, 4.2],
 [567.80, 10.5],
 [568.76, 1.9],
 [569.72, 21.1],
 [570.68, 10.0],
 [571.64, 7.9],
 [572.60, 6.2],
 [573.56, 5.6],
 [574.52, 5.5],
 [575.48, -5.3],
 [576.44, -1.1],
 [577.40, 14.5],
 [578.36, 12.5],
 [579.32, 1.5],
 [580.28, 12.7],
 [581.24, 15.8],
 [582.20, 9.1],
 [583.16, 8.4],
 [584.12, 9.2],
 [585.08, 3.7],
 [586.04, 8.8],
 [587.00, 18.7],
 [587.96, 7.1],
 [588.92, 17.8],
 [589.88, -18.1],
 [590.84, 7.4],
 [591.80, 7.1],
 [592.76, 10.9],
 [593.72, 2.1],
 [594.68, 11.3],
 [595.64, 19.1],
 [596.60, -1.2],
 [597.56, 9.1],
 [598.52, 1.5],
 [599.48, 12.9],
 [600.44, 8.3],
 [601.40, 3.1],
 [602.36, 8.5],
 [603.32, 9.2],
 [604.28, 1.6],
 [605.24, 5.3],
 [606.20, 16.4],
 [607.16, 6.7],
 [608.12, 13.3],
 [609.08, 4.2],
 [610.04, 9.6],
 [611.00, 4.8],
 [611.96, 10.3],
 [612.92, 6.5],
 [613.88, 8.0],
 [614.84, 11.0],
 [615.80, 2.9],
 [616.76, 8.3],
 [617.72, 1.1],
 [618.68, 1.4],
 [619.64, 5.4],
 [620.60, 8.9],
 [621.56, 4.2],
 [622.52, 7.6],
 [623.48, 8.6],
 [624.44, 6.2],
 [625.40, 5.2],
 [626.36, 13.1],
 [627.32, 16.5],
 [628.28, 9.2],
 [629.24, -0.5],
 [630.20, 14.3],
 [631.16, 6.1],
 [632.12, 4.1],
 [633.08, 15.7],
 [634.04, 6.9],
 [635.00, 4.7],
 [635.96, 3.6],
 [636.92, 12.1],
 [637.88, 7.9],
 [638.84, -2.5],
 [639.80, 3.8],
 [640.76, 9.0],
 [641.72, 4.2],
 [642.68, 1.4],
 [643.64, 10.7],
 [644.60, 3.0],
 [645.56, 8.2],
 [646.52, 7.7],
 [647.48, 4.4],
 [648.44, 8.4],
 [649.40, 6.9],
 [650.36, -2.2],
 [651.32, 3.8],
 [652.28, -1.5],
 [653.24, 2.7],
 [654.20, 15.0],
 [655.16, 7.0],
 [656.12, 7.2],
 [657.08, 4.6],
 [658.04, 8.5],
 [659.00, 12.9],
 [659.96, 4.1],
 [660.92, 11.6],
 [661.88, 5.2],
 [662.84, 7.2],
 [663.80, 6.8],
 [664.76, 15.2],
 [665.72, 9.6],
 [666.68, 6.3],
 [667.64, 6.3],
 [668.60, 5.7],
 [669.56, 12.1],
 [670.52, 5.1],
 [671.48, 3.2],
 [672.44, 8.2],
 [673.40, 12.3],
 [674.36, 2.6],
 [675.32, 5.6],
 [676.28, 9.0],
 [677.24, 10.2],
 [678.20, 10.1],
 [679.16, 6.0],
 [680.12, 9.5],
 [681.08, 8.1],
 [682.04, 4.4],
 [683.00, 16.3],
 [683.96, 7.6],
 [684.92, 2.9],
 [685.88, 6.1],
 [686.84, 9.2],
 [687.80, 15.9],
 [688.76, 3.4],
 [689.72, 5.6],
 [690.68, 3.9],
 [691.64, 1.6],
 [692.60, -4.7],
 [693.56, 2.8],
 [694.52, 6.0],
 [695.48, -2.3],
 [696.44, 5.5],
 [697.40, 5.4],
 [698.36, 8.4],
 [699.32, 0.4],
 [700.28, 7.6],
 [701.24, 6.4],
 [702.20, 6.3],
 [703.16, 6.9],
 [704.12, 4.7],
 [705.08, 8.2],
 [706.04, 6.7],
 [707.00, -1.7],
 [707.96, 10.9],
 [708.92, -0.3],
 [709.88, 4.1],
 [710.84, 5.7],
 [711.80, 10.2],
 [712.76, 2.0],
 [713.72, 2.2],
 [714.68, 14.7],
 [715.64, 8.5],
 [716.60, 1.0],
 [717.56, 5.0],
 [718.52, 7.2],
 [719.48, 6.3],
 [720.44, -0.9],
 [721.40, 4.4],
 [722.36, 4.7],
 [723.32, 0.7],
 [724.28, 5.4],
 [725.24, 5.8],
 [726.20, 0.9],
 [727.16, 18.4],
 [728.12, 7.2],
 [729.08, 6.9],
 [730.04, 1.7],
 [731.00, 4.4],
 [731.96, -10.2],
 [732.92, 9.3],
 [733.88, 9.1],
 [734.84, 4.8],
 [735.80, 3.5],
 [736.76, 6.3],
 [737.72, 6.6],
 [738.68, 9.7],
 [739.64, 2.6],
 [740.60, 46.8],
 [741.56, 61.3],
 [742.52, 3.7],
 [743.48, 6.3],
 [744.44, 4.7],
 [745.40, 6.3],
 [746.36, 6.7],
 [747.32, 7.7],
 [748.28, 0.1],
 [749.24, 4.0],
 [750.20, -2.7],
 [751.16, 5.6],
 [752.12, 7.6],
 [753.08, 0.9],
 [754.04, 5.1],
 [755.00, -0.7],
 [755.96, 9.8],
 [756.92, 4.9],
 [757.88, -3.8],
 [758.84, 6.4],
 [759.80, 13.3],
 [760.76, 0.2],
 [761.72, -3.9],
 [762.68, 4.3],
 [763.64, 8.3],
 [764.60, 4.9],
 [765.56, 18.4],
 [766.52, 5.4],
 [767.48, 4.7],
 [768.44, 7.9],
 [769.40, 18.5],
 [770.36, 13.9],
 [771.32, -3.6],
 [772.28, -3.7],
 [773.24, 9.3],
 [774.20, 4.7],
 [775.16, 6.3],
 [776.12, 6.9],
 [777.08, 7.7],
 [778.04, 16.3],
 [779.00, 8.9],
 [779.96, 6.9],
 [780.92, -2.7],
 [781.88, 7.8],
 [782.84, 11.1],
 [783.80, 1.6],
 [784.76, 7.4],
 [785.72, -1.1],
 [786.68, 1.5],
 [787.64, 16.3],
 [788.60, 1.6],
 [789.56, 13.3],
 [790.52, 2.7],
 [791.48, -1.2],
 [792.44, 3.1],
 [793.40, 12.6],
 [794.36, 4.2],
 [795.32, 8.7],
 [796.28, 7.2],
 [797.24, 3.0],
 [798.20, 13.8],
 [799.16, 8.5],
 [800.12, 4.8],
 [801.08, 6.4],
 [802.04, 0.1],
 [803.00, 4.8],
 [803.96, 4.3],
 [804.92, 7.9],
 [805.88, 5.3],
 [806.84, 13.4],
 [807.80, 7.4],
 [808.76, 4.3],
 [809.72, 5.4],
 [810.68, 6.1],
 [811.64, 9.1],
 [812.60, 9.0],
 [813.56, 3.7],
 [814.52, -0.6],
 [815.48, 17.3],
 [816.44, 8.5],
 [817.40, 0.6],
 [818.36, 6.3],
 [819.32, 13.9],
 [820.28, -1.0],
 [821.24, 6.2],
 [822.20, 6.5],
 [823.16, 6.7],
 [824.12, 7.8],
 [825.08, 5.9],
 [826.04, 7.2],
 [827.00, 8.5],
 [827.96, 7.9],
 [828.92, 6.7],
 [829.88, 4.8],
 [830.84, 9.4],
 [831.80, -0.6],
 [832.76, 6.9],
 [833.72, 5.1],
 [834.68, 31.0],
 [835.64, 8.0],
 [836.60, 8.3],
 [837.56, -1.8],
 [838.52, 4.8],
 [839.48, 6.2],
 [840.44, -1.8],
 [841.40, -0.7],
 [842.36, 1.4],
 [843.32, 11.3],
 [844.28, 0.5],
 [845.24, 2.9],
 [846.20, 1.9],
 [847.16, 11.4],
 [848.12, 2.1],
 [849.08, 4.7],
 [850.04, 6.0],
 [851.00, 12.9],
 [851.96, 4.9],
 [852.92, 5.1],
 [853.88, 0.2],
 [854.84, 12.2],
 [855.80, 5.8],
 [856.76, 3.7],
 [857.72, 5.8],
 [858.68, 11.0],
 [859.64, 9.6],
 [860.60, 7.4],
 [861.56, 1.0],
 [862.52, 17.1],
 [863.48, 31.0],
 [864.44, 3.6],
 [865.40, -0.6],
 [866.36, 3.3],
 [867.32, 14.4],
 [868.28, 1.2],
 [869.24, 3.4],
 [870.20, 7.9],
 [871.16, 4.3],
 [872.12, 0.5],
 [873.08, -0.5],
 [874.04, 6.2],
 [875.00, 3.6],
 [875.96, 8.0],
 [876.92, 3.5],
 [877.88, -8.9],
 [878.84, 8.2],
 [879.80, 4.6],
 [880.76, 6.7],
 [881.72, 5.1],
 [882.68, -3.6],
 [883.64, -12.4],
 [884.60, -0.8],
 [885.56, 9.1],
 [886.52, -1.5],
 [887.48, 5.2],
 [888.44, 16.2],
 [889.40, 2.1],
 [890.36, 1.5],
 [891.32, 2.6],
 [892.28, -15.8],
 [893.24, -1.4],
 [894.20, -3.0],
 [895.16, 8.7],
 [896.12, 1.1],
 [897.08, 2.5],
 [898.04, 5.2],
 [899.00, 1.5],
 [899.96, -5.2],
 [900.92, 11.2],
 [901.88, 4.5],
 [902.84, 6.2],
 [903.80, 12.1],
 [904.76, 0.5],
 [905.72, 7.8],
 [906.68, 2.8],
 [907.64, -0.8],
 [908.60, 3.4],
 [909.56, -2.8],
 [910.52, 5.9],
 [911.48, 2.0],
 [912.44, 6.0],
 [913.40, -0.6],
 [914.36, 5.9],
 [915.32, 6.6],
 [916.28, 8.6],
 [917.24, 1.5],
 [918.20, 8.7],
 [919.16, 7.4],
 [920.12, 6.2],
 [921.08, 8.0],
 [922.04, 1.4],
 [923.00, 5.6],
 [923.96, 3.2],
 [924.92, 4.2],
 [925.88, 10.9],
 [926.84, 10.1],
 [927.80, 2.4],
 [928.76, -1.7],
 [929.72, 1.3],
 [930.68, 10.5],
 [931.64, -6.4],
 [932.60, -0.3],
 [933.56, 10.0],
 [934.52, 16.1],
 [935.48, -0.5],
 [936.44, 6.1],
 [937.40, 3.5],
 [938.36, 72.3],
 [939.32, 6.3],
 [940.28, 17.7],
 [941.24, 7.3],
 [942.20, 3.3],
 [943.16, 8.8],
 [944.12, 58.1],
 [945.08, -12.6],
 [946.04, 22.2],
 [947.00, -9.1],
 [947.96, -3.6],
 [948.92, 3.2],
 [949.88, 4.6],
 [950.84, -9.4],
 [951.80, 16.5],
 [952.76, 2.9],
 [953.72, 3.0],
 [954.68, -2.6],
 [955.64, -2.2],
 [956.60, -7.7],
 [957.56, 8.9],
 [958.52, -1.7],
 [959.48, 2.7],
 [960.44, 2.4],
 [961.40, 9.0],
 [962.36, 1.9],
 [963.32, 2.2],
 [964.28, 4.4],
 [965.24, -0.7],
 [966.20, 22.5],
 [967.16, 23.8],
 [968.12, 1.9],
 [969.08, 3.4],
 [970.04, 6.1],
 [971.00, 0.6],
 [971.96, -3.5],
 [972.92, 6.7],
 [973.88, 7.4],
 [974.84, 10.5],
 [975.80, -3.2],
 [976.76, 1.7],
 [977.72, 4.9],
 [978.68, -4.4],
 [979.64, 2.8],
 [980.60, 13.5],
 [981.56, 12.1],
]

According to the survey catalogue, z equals 0.988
